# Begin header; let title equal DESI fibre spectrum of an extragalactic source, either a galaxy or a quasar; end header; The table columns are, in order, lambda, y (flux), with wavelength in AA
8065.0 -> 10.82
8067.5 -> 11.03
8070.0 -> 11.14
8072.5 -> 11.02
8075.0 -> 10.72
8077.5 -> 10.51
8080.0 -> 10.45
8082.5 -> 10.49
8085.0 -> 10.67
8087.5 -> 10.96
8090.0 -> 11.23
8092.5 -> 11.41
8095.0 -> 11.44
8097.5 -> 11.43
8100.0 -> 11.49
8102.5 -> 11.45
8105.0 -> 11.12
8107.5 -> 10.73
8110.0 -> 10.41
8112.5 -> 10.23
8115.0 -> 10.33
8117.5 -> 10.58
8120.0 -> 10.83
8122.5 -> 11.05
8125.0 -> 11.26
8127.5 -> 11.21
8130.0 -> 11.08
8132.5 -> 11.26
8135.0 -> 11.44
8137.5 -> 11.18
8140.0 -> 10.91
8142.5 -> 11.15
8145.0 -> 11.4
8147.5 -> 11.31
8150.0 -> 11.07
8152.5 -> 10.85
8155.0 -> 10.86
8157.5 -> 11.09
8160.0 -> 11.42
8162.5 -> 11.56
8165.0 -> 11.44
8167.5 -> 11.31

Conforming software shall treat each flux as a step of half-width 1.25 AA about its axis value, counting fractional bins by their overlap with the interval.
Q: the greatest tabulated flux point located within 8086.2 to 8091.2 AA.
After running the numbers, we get 11.23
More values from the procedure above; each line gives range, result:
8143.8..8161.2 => 11.42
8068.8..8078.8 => 11.14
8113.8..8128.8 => 11.26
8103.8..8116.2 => 11.12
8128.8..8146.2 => 11.44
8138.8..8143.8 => 11.15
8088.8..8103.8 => 11.49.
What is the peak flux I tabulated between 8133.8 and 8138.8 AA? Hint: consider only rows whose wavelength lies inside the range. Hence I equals 11.44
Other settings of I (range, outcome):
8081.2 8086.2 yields 10.67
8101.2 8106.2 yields 11.45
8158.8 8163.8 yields 11.56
